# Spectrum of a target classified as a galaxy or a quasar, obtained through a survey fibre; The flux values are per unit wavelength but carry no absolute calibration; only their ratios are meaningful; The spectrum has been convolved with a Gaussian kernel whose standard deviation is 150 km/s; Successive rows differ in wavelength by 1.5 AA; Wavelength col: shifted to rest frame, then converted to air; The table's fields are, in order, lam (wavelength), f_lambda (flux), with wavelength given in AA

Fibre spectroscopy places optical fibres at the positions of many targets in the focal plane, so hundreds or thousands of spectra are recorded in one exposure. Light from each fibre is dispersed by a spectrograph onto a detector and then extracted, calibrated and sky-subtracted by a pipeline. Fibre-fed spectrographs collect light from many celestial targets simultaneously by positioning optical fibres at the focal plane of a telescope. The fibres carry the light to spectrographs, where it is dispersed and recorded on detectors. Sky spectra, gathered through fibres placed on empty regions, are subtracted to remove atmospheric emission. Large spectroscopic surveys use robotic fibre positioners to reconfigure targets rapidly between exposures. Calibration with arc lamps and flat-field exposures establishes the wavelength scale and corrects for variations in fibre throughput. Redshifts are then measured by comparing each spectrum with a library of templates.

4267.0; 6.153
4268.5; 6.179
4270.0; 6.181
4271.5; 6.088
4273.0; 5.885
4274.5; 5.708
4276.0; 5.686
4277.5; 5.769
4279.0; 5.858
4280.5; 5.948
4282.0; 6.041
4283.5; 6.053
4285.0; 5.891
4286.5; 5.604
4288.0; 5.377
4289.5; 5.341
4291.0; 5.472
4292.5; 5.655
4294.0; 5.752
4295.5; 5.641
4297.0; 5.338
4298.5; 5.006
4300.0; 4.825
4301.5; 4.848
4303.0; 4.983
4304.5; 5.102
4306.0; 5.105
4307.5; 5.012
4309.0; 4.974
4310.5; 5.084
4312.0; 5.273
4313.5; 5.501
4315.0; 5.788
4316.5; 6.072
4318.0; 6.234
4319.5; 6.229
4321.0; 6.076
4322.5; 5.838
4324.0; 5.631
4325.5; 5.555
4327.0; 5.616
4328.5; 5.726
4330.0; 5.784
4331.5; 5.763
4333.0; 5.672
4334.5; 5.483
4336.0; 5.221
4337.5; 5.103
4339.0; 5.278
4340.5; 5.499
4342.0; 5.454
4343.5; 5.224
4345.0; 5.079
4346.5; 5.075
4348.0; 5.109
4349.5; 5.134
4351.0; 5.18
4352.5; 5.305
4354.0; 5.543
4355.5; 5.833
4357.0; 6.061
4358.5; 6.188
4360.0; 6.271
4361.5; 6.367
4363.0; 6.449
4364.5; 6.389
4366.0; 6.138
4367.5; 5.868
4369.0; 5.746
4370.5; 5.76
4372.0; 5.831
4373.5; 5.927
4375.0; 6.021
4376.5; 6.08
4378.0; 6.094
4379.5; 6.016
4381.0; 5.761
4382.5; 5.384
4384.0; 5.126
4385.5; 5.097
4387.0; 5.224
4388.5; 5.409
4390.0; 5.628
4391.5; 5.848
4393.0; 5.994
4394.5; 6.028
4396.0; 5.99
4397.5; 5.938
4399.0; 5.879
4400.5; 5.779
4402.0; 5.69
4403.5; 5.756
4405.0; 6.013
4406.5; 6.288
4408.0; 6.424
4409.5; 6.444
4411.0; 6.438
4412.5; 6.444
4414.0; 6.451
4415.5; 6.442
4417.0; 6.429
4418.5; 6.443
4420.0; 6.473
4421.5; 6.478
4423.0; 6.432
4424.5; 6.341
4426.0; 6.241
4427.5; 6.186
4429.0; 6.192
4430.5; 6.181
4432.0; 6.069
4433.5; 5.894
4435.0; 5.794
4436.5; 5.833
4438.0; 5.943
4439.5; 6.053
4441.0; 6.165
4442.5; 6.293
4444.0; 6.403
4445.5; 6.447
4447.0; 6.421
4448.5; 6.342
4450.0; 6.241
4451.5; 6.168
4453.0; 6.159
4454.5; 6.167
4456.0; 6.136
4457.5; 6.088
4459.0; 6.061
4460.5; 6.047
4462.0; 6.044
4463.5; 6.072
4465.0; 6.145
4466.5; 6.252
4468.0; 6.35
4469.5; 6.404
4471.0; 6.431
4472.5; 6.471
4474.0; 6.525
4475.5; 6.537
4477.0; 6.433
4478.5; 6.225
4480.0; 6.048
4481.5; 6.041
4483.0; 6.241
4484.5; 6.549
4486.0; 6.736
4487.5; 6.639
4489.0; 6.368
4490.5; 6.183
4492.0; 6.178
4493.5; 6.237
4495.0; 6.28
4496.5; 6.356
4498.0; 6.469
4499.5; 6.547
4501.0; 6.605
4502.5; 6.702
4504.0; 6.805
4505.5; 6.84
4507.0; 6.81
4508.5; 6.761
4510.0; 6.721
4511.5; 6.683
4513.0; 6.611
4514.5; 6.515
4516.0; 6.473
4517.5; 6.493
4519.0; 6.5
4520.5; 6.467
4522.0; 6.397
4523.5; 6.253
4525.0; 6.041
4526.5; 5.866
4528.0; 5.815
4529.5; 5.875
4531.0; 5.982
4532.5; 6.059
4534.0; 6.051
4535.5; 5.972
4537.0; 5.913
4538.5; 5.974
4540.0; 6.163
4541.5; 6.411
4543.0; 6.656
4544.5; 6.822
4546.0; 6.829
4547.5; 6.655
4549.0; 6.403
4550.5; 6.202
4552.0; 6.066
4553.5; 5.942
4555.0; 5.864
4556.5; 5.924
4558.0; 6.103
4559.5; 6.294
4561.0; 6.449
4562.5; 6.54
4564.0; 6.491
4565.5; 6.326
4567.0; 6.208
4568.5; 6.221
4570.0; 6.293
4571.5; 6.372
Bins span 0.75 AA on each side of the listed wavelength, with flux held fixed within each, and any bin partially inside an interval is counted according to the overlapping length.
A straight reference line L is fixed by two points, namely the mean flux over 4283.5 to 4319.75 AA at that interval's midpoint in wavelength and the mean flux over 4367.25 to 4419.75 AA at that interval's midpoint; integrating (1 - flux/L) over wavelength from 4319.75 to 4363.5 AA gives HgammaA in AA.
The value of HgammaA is 0.3 AA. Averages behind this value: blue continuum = 5.42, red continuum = 5.94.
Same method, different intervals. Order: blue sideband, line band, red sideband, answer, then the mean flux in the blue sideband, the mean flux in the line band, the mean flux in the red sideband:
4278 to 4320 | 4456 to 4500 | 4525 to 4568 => -2.15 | 5.5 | 6.3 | 6.21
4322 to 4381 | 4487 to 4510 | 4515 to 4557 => -1.54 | 5.7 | 6.52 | 6.22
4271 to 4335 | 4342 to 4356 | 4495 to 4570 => 1.13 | 5.59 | 5.28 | 6.35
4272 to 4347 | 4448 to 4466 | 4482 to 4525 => 0.38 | 5.53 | 6.14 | 6.5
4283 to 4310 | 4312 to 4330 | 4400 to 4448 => -1.05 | 5.32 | 5.82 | 6.22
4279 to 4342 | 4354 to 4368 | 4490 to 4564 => -1.05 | 5.52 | 6.15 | 6.34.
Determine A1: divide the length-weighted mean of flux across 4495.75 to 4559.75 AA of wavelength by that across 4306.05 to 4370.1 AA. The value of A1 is 1.13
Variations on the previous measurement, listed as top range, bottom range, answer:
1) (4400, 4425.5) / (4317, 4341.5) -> 1.11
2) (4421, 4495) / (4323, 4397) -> 1.10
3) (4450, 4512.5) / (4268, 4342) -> 1.14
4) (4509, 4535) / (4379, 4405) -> 1.11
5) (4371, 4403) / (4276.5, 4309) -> 1.06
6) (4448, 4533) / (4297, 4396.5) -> 1.13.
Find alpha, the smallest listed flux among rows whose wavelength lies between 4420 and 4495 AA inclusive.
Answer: 5.794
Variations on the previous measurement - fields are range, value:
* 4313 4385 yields 5.075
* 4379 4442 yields 5.097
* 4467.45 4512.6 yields 6.041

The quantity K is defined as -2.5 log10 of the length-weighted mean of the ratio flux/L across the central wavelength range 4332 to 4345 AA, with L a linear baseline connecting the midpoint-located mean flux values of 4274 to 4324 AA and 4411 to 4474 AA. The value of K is 0.07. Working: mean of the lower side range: 5.55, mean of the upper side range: 6.24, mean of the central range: 5.36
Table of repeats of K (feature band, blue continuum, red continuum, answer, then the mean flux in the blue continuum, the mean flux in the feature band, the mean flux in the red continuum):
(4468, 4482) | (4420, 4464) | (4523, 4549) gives -0.029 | 6.17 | 6.35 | 6.2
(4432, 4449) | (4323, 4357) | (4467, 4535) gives -0.019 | 5.44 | 6.14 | 6.39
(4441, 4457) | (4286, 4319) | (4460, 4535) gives -0.027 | 5.37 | 6.27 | 6.36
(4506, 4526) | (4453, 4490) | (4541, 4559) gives -0.035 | 6.29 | 6.51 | 6.32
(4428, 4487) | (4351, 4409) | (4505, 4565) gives -0.023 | 5.87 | 6.22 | 6.32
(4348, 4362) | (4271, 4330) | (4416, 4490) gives 0.020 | 5.58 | 5.72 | 6.26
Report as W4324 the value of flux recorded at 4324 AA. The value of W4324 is 5.631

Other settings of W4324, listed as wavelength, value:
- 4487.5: 6.639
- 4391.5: 5.848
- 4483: 6.241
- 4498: 6.469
